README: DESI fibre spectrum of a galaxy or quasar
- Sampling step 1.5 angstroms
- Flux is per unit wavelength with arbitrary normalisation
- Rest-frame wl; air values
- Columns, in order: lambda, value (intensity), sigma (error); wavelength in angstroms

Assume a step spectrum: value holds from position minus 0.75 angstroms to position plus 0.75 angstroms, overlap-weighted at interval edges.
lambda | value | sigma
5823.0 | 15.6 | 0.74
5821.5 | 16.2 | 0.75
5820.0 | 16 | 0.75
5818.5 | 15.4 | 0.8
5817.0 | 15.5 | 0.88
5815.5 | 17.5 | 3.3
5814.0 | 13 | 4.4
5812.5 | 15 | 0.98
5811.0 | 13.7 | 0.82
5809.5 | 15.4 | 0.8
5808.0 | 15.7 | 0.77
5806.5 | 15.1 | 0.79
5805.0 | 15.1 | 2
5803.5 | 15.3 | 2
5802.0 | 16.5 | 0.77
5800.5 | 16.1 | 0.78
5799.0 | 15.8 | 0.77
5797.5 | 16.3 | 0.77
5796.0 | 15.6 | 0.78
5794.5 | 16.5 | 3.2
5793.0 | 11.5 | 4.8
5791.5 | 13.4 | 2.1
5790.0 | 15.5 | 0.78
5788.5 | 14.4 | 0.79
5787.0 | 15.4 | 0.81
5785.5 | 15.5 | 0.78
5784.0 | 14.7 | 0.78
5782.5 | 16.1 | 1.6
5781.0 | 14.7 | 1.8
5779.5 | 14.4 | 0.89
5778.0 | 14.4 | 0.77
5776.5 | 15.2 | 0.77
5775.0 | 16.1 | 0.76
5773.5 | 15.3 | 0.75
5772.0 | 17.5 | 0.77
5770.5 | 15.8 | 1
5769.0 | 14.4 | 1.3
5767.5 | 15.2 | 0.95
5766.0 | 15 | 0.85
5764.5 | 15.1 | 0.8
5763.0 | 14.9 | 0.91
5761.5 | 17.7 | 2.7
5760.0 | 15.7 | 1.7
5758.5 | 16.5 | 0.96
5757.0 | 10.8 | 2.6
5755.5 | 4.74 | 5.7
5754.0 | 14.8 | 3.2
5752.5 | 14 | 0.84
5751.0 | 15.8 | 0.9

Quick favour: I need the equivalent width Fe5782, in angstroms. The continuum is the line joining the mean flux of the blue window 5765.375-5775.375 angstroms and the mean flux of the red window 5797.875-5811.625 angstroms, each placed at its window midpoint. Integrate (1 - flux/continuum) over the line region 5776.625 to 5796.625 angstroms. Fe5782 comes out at 1.0 angstroms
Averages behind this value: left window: 15.6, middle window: 14.8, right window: 15.5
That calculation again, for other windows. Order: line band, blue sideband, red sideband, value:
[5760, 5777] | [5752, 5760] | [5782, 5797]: -3.0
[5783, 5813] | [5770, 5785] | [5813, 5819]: 0.5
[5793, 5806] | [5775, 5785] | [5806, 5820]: -0.4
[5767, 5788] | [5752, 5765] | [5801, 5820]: -1.5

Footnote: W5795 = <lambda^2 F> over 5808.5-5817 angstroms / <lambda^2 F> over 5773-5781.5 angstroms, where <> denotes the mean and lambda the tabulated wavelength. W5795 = 1.01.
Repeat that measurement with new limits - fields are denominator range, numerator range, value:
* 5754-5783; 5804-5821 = 1.05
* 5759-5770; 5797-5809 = 1.03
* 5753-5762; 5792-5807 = 1.17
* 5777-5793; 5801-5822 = 1.06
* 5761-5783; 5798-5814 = 1.00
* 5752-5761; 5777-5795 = 1.15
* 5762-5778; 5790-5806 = 1.00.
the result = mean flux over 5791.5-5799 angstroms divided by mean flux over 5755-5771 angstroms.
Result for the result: 1.04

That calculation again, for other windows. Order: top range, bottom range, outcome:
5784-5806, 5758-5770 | 0.98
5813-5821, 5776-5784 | 1.04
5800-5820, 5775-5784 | 1.02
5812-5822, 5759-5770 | 1.00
